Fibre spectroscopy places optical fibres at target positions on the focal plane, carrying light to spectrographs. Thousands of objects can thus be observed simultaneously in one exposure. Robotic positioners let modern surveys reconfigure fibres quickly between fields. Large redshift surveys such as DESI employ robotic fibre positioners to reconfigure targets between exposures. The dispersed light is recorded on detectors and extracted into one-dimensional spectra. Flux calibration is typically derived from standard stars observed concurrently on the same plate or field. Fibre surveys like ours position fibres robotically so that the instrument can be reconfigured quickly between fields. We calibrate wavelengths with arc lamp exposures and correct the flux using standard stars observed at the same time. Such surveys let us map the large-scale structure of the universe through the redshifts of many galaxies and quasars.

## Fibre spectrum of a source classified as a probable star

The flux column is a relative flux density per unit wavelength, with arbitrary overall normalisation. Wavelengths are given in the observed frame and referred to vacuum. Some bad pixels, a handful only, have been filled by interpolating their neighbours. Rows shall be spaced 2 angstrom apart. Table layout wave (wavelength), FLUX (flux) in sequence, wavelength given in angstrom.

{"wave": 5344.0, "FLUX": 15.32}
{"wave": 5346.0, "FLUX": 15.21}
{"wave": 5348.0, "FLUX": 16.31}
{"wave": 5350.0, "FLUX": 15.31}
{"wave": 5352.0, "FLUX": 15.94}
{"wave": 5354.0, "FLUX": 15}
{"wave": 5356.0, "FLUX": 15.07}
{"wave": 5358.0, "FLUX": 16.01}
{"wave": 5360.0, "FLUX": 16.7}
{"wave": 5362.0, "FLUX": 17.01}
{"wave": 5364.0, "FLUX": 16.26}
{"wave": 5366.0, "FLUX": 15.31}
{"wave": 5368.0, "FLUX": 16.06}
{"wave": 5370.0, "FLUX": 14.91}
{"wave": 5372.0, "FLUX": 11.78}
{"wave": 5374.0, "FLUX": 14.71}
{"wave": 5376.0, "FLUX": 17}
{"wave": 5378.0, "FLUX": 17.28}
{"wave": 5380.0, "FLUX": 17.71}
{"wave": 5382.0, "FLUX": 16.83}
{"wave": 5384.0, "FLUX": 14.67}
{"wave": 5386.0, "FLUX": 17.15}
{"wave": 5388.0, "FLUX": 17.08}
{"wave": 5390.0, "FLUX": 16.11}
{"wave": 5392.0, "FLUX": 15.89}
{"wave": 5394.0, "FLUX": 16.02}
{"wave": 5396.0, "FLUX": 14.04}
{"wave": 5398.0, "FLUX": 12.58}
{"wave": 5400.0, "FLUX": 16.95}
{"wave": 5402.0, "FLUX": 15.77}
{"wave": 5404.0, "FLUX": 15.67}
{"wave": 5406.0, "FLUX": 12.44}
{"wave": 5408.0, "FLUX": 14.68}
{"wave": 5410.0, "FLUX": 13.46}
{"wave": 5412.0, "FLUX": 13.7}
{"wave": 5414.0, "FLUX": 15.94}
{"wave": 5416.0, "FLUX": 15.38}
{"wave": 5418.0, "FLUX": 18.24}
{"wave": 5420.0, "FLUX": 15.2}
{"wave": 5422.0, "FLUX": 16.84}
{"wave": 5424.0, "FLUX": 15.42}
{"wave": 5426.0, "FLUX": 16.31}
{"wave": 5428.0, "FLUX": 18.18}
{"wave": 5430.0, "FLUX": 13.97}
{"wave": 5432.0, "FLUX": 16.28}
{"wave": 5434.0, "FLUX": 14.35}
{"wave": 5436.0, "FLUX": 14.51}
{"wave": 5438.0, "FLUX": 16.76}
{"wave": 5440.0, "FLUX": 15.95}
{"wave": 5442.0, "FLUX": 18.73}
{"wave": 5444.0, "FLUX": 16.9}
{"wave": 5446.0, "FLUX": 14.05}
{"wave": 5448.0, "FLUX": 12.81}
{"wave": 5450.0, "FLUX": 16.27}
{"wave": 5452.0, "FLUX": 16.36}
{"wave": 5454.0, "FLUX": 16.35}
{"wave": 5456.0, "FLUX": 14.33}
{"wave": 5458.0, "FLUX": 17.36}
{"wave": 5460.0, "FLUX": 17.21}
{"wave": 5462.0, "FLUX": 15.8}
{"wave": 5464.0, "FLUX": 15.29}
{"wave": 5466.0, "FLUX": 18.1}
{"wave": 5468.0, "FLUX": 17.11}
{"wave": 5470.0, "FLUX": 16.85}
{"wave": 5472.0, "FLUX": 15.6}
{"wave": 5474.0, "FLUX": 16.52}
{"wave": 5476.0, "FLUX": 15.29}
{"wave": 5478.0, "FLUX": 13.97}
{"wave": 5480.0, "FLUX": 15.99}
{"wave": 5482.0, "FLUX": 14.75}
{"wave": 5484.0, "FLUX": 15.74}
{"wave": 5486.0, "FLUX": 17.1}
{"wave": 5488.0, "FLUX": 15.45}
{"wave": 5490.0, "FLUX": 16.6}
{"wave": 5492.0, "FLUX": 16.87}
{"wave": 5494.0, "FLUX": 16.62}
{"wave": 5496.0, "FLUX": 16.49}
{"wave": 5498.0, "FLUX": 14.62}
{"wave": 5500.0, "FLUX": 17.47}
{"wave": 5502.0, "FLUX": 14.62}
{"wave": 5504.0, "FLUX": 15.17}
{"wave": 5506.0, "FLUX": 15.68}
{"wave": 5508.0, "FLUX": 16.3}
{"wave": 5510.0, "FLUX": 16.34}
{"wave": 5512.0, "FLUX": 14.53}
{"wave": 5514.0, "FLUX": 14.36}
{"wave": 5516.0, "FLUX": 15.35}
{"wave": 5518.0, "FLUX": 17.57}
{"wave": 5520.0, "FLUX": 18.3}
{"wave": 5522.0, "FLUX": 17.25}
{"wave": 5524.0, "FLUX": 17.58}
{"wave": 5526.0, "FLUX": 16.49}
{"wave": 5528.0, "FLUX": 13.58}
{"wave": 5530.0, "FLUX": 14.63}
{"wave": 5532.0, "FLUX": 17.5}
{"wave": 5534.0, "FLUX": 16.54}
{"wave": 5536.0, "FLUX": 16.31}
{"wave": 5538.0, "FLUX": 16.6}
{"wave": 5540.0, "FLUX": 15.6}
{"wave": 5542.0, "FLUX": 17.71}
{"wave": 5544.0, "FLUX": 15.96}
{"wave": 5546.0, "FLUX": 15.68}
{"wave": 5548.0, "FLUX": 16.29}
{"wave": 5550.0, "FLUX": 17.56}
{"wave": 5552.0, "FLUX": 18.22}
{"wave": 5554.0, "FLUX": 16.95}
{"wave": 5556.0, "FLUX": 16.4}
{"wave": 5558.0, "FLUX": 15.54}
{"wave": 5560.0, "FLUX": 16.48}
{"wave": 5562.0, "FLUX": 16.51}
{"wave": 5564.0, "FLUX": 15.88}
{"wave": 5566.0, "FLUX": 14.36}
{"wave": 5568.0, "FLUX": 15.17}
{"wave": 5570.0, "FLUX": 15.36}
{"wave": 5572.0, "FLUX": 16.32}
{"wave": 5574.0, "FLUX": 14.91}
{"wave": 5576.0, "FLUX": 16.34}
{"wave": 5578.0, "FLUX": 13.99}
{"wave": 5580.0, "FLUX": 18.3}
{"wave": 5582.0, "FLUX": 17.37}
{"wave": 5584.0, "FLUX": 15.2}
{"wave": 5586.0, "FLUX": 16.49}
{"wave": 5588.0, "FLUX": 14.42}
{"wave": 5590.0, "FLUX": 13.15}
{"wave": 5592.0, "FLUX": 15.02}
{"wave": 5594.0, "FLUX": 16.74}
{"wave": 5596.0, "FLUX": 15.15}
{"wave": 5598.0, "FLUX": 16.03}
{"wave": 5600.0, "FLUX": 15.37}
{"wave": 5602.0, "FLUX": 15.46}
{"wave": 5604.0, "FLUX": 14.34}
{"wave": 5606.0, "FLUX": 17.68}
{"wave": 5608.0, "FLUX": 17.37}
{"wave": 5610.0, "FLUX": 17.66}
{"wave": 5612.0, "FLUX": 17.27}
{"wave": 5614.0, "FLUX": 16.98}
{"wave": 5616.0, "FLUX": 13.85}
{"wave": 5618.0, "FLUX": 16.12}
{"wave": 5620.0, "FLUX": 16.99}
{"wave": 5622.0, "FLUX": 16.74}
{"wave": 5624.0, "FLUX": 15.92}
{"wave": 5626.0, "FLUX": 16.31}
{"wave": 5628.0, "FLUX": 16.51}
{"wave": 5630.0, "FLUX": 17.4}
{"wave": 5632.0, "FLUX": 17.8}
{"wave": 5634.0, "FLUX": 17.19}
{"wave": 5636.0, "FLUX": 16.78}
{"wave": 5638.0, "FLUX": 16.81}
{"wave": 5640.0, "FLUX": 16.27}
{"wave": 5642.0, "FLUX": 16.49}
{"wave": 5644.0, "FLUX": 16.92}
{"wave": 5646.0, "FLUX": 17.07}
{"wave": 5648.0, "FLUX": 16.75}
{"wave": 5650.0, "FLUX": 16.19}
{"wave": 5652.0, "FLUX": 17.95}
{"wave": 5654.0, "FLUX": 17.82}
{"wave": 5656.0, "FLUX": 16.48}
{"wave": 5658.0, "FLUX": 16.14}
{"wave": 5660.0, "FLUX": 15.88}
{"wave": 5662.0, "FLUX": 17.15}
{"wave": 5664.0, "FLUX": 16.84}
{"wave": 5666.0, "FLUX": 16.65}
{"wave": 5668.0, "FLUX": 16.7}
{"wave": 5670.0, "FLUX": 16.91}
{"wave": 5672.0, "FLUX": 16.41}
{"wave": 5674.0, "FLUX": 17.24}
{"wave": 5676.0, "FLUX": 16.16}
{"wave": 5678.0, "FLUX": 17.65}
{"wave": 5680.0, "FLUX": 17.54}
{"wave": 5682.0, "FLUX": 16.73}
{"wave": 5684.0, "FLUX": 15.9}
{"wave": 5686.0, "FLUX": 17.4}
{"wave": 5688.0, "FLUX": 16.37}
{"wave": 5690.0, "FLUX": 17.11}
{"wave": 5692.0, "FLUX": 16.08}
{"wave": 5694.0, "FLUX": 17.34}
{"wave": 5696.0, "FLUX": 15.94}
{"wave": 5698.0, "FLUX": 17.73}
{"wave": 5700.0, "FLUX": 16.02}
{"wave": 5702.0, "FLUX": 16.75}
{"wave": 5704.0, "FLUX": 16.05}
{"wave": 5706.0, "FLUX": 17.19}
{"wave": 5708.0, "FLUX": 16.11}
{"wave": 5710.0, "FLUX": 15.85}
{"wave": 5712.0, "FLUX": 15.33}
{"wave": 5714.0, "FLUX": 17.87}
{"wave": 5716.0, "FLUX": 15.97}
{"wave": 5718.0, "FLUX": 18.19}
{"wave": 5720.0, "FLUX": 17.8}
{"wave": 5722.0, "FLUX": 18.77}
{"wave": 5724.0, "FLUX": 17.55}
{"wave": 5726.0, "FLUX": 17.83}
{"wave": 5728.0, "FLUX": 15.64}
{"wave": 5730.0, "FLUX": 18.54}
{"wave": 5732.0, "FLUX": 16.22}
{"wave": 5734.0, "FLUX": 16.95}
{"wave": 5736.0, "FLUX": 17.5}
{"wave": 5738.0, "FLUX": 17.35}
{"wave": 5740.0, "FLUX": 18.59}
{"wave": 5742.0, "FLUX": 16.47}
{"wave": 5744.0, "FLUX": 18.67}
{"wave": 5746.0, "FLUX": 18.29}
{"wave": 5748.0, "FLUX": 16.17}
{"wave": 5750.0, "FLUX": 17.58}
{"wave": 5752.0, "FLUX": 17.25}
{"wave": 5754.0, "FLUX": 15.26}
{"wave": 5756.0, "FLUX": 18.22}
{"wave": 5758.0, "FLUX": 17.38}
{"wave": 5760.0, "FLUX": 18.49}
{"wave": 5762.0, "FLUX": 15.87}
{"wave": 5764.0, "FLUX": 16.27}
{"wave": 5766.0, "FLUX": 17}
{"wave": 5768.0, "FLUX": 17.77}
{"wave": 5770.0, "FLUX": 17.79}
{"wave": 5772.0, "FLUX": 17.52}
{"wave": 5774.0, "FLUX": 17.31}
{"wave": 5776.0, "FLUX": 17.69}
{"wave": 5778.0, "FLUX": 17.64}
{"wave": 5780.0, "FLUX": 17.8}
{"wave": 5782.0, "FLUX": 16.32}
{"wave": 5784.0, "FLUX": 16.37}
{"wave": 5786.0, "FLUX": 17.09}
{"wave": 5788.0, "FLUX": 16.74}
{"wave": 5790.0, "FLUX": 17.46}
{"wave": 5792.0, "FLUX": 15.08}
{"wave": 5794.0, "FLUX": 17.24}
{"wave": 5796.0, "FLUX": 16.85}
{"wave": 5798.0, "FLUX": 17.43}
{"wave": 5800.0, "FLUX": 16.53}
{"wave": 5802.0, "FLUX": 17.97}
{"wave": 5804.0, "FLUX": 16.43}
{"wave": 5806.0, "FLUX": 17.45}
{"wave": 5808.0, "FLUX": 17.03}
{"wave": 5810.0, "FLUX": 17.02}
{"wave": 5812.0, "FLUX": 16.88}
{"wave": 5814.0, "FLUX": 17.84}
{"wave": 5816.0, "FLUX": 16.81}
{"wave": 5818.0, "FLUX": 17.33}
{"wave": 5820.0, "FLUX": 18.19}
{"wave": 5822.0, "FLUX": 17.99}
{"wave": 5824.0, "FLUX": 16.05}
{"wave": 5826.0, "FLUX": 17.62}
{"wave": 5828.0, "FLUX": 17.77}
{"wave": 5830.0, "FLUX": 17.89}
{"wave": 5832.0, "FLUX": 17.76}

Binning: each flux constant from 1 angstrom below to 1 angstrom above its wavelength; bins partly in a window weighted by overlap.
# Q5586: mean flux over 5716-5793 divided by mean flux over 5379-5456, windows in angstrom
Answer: 1.10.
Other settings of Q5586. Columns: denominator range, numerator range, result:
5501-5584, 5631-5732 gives 1.05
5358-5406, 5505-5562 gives 1.04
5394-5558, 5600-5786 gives 1.06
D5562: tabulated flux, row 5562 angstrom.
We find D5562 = 16.51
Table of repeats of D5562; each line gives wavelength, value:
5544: 15.96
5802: 17.97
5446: 14.05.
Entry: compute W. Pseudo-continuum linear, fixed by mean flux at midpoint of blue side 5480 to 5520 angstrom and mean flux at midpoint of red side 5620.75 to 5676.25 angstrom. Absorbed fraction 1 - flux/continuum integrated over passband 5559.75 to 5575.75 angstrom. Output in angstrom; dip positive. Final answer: 0.69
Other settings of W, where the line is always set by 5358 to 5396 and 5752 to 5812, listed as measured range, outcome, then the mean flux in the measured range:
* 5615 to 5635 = 0.20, 16.5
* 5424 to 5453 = 0.61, 15.8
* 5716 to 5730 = -0.55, 17.6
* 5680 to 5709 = 0.31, 16.7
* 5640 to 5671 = -0.10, 16.8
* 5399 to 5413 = 1.21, 14.7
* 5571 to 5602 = 1.67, 15.6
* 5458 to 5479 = -0.01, 16.2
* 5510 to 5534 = 0.34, 16.1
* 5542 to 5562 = -0.21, 16.6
